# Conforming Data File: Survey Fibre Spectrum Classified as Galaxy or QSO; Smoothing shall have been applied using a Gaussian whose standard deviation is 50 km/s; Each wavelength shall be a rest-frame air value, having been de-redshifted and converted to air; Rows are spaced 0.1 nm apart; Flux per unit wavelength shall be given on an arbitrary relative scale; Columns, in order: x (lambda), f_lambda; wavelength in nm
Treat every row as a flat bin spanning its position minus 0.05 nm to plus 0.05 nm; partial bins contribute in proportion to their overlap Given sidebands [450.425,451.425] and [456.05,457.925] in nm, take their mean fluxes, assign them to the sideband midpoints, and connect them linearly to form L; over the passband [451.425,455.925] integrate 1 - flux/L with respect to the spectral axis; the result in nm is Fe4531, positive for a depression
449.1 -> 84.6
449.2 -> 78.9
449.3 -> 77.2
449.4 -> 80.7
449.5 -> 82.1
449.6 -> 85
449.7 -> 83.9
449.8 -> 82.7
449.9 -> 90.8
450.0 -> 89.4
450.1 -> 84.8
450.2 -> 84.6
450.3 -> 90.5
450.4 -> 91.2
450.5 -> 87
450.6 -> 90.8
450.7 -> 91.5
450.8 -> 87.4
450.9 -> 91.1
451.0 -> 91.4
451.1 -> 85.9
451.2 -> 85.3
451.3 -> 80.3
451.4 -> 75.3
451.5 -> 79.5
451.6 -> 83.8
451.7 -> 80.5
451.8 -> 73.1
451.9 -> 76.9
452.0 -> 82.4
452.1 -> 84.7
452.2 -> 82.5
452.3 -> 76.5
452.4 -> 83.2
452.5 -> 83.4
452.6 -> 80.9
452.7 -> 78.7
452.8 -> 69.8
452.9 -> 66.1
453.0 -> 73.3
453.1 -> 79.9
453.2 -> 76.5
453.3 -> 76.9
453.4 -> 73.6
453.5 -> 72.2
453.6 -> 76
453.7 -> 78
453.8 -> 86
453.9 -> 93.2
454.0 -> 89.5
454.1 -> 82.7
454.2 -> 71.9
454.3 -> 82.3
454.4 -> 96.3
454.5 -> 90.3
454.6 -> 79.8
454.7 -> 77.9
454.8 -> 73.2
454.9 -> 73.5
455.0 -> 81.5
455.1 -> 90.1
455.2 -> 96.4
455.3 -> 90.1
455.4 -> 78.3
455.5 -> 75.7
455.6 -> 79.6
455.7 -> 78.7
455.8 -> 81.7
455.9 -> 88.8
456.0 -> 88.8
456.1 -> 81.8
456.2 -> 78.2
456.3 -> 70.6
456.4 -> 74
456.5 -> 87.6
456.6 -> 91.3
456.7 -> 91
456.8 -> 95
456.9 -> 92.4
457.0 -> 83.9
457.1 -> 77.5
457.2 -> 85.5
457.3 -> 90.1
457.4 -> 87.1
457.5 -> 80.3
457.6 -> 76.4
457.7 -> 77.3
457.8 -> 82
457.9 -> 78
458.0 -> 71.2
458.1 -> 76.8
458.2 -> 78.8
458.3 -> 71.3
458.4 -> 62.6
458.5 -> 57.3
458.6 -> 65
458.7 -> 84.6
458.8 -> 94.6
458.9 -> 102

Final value 0.25 nm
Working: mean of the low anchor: 87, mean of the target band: 80.5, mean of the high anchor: 83.2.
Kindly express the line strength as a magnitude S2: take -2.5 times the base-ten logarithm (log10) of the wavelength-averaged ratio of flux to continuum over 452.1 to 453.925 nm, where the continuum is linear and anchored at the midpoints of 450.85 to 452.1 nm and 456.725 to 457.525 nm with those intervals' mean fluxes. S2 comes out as 0.07 mag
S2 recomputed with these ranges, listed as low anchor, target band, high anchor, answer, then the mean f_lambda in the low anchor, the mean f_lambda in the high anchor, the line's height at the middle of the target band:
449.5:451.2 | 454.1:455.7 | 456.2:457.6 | 0.041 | 87.7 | 84.5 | 85.5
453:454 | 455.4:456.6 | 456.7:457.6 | 0.042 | 79.4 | 86.2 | 84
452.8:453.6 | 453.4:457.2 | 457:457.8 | -0.068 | 73.9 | 82.1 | 78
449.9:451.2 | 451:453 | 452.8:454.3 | 0.054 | 88.7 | 78.1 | 83.6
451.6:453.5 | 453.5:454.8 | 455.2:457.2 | -0.032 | 77.7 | 83.8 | 80.4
